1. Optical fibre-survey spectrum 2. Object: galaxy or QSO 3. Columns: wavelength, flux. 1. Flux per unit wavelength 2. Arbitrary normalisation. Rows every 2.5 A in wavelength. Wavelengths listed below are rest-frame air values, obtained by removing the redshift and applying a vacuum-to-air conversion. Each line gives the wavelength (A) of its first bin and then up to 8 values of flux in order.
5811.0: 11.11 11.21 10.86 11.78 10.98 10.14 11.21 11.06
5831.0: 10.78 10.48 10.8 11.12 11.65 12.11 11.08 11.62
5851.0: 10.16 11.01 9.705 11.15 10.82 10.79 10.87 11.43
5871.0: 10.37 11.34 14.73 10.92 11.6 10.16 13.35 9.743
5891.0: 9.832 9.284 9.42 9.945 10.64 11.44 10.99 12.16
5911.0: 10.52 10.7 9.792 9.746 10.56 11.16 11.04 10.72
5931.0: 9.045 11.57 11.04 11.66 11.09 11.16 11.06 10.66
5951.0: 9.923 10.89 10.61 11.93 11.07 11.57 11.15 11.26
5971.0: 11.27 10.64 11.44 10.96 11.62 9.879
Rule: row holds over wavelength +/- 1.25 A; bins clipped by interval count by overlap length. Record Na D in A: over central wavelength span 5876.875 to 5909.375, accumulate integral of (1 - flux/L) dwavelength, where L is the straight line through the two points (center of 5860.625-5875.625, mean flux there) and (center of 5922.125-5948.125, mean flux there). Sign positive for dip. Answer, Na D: 0.9 A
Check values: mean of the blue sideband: 11.2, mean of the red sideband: 10.9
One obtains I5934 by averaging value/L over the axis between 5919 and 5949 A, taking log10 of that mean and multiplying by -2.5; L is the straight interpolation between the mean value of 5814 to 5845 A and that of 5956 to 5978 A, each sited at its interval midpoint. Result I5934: 0.03 mag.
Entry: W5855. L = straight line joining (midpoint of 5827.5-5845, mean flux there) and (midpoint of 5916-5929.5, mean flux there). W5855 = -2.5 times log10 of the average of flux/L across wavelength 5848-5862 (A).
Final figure 0.03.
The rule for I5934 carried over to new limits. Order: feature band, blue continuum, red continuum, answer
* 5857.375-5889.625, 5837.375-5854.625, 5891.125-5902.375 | -0.09 mag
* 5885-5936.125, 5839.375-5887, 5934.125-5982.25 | 0.06 mag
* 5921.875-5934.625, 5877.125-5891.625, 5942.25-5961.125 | 0.02 mag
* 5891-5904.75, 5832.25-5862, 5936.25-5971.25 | 0.09 mag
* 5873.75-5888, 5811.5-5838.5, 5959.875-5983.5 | -0.09 mag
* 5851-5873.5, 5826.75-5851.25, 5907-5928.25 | 0.02 mag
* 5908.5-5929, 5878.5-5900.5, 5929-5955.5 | 0.00 mag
